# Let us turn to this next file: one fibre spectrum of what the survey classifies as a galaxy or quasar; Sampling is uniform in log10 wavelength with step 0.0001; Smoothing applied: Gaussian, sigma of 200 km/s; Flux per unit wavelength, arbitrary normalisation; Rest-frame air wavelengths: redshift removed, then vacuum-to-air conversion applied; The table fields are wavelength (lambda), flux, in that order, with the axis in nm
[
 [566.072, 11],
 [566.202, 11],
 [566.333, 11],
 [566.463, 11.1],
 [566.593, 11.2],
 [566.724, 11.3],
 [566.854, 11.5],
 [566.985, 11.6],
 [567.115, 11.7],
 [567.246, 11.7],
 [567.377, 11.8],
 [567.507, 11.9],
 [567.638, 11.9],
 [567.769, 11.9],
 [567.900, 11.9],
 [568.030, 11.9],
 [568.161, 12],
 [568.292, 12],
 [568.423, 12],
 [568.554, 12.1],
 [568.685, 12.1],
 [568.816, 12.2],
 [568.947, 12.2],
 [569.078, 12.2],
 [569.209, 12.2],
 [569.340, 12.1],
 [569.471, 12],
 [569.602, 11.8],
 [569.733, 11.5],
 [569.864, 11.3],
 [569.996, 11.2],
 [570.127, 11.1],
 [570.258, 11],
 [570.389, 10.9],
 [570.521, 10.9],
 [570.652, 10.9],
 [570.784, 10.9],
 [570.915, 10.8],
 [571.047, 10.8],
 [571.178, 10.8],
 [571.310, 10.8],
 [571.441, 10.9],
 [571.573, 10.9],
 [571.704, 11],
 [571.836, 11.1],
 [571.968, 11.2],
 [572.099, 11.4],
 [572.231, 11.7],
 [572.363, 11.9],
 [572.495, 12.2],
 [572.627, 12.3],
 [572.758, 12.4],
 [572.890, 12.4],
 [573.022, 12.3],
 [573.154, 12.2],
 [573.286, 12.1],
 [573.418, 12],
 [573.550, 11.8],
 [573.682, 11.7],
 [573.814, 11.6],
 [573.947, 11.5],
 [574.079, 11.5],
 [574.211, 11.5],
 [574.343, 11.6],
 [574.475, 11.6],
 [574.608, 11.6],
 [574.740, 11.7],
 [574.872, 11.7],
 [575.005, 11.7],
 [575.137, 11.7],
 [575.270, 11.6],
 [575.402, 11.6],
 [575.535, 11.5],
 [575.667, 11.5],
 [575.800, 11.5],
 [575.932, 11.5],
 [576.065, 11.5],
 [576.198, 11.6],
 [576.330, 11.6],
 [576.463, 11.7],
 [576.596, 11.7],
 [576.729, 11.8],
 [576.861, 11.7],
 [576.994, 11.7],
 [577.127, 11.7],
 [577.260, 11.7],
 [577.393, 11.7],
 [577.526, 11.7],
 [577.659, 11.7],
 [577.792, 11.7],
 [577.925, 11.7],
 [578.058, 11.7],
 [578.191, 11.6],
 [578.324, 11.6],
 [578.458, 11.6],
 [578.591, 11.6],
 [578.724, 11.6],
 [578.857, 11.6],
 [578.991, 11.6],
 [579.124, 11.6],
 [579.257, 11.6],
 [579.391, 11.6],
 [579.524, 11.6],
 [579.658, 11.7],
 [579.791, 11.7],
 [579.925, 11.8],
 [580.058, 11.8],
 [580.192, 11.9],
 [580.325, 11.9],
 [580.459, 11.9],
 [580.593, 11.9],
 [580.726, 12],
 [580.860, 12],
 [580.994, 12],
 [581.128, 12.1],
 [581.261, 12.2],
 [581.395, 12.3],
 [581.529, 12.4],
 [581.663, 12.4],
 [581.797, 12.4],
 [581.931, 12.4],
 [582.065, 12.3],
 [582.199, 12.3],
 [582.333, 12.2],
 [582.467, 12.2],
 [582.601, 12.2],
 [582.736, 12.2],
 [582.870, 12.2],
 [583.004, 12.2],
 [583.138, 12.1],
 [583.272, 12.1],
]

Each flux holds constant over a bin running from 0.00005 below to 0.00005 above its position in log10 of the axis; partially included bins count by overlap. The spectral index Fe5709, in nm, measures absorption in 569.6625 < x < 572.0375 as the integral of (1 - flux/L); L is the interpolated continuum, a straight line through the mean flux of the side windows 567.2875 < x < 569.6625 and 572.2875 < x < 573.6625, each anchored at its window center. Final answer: 0.21 nm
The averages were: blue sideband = 12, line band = 11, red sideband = 12.1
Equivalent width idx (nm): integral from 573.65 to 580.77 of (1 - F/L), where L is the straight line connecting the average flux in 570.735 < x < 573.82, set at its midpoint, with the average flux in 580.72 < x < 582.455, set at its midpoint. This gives 0.153 nm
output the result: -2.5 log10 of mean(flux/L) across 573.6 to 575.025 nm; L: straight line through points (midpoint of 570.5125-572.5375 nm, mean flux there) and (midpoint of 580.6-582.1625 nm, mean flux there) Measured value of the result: -0.02 mag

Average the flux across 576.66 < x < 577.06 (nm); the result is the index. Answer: 11.7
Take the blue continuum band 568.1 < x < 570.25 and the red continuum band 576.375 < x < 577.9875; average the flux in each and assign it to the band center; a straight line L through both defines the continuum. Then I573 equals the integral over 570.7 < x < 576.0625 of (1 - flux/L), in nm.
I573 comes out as 0.10 nm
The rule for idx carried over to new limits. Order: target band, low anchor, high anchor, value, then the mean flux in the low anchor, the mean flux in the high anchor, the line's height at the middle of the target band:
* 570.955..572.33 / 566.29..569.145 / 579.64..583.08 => 0.09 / 11.8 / 12.1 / 11.9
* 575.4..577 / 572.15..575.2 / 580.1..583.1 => 0.05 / 11.9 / 12.2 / 12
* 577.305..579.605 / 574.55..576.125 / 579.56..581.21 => 0.03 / 11.6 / 11.9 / 11.8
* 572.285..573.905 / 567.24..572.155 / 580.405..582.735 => -0.05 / 11.5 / 12.2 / 11.7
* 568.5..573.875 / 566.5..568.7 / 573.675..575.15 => 0.05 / 11.8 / 11.6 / 11.7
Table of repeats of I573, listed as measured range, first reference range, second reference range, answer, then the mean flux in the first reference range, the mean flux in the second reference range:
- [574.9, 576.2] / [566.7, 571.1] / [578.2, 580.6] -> 0.011 nm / 11.6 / 11.7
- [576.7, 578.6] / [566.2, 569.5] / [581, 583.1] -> 0.069 nm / 11.8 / 12.3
